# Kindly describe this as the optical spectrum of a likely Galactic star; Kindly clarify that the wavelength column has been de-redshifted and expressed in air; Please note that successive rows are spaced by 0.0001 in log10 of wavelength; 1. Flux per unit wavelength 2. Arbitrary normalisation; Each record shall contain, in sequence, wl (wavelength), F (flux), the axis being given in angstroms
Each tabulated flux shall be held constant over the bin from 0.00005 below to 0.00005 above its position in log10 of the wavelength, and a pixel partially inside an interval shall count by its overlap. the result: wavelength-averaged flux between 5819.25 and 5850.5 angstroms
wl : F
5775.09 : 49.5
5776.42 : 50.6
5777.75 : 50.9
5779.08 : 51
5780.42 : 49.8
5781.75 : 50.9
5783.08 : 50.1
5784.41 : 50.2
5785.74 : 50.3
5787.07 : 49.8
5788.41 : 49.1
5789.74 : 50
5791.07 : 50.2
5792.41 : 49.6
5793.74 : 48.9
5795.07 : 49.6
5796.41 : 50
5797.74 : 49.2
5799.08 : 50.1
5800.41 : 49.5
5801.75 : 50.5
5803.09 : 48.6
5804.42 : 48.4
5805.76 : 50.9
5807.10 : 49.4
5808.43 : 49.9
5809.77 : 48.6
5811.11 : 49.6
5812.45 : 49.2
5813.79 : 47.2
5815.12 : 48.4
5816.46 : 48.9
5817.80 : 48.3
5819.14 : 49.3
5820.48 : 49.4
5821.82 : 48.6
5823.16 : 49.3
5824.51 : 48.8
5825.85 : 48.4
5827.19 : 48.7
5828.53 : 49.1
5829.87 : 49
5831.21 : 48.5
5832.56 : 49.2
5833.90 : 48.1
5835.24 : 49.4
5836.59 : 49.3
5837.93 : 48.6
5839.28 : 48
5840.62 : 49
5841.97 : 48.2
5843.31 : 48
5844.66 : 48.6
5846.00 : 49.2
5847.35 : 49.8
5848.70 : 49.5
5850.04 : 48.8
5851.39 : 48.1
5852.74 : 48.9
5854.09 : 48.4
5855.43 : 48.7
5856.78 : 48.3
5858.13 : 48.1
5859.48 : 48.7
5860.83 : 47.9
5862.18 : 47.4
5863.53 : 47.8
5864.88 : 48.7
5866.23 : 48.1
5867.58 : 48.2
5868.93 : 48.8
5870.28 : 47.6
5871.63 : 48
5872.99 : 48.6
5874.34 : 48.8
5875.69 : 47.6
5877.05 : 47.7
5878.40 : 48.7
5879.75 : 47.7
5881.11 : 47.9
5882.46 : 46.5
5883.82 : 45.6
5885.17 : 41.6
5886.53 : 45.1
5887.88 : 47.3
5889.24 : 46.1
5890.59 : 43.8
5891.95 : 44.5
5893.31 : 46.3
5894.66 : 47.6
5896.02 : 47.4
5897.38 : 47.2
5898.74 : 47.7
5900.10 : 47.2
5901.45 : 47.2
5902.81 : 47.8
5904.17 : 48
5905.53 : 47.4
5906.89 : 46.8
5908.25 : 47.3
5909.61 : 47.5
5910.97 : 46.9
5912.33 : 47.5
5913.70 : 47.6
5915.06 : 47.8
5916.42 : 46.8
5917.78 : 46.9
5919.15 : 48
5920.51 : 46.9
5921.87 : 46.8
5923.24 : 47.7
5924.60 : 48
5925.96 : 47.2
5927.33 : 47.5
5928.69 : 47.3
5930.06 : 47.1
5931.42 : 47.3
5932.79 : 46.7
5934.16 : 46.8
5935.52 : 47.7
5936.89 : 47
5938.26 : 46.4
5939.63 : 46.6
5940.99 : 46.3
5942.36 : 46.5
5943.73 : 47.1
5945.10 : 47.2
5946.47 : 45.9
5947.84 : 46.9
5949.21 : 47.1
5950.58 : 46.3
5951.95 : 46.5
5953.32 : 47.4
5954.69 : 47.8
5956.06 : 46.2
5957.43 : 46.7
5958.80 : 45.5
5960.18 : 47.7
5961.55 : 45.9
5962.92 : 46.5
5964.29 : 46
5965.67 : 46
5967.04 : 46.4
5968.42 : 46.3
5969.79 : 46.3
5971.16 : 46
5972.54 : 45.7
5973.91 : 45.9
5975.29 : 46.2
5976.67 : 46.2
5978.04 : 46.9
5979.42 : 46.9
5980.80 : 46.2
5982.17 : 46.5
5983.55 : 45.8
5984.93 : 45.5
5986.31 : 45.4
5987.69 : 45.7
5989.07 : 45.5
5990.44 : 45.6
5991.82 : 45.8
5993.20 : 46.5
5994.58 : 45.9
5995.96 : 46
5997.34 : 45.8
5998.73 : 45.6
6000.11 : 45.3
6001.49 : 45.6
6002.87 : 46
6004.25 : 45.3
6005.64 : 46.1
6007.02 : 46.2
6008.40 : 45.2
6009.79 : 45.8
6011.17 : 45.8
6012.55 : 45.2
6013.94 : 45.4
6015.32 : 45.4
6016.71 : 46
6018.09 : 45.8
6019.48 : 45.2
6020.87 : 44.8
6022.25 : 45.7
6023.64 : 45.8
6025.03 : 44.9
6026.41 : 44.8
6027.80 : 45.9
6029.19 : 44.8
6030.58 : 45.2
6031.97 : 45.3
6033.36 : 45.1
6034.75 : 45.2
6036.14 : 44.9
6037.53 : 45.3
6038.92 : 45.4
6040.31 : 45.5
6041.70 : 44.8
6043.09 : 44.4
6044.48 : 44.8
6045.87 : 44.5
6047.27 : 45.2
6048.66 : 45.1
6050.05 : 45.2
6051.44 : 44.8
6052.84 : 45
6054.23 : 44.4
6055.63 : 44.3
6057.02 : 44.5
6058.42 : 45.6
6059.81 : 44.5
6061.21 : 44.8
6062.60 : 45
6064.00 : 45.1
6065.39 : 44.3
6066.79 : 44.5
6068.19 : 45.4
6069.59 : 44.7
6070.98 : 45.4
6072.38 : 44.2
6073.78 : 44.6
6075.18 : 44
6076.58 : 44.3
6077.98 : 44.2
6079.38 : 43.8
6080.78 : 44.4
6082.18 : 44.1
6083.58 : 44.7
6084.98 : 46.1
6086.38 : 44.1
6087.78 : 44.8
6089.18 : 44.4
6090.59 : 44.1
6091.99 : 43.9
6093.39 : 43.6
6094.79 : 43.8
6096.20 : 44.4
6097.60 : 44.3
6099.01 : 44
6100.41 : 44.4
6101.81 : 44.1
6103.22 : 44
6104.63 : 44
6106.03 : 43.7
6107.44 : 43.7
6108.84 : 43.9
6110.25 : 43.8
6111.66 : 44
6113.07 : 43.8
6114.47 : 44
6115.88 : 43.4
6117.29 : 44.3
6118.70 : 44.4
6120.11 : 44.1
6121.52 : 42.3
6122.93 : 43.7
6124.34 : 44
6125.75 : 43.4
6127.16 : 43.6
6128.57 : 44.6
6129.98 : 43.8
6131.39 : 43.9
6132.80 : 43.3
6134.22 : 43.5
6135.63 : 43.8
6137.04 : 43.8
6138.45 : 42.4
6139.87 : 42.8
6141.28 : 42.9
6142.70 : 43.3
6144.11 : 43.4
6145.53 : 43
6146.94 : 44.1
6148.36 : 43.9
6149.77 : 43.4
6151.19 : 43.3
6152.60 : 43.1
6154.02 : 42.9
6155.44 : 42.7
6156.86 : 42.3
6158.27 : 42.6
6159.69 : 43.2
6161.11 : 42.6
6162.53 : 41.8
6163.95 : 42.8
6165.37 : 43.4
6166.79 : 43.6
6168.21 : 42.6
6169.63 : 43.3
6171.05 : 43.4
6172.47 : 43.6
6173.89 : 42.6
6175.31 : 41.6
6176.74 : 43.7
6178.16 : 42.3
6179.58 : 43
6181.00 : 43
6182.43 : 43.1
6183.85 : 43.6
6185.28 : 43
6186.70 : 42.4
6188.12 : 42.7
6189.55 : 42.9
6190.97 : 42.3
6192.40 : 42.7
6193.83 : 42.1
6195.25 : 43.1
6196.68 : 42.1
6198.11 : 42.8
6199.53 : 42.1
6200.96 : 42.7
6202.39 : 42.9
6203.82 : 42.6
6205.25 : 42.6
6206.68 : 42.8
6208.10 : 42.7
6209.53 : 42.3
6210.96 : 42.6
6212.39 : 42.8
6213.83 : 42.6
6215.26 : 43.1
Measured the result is 48.9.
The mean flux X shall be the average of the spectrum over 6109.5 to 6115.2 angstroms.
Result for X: 43.9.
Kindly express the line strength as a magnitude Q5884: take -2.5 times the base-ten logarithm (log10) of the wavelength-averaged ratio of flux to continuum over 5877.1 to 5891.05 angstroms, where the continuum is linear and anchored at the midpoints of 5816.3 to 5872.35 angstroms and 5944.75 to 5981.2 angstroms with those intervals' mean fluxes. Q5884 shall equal 0.04 mag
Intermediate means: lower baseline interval 48.6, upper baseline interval 46.5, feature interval 46.2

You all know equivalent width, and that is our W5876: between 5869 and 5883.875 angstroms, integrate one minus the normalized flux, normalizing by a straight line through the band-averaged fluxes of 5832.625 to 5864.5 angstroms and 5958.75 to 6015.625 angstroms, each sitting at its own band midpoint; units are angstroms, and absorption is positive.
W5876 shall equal 0.07 angstroms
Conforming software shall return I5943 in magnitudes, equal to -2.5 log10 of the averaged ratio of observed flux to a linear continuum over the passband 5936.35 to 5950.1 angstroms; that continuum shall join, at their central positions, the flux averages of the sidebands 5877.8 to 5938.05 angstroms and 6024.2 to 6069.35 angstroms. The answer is -0.01 mag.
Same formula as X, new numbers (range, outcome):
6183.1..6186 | 43.3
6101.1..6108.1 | 43.9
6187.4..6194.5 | 42.5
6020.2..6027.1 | 45.3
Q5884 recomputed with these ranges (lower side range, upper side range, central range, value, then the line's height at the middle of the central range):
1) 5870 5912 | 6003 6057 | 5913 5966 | -0.01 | 46.3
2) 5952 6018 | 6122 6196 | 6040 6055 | 0.00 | 45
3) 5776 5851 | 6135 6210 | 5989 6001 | 0.01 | 46.1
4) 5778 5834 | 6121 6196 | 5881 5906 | 0.03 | 47.8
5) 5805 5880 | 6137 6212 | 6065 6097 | 0.00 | 44.5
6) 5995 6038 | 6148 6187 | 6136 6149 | 0.00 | 43.4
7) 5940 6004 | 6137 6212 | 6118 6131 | 0.00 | 43.7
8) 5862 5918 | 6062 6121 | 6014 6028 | 0.00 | 45.3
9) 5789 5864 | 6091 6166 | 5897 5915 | 0.00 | 47.5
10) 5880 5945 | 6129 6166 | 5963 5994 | -0.01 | 45.8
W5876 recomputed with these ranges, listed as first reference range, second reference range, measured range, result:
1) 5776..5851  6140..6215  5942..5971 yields 0.1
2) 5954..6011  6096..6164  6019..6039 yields 0.0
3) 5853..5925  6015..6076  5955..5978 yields 0.0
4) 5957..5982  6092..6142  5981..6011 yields 0.0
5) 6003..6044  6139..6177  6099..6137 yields -0.1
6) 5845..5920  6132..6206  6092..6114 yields 0.0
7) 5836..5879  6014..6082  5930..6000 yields 0.1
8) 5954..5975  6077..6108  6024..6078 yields 0.0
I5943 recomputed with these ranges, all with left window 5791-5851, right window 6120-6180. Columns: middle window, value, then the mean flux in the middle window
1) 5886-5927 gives 0.011 mag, 47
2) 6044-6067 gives 0.002 mag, 44.8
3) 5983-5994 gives 0.008 mag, 45.7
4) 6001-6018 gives 0.000 mag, 45.7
